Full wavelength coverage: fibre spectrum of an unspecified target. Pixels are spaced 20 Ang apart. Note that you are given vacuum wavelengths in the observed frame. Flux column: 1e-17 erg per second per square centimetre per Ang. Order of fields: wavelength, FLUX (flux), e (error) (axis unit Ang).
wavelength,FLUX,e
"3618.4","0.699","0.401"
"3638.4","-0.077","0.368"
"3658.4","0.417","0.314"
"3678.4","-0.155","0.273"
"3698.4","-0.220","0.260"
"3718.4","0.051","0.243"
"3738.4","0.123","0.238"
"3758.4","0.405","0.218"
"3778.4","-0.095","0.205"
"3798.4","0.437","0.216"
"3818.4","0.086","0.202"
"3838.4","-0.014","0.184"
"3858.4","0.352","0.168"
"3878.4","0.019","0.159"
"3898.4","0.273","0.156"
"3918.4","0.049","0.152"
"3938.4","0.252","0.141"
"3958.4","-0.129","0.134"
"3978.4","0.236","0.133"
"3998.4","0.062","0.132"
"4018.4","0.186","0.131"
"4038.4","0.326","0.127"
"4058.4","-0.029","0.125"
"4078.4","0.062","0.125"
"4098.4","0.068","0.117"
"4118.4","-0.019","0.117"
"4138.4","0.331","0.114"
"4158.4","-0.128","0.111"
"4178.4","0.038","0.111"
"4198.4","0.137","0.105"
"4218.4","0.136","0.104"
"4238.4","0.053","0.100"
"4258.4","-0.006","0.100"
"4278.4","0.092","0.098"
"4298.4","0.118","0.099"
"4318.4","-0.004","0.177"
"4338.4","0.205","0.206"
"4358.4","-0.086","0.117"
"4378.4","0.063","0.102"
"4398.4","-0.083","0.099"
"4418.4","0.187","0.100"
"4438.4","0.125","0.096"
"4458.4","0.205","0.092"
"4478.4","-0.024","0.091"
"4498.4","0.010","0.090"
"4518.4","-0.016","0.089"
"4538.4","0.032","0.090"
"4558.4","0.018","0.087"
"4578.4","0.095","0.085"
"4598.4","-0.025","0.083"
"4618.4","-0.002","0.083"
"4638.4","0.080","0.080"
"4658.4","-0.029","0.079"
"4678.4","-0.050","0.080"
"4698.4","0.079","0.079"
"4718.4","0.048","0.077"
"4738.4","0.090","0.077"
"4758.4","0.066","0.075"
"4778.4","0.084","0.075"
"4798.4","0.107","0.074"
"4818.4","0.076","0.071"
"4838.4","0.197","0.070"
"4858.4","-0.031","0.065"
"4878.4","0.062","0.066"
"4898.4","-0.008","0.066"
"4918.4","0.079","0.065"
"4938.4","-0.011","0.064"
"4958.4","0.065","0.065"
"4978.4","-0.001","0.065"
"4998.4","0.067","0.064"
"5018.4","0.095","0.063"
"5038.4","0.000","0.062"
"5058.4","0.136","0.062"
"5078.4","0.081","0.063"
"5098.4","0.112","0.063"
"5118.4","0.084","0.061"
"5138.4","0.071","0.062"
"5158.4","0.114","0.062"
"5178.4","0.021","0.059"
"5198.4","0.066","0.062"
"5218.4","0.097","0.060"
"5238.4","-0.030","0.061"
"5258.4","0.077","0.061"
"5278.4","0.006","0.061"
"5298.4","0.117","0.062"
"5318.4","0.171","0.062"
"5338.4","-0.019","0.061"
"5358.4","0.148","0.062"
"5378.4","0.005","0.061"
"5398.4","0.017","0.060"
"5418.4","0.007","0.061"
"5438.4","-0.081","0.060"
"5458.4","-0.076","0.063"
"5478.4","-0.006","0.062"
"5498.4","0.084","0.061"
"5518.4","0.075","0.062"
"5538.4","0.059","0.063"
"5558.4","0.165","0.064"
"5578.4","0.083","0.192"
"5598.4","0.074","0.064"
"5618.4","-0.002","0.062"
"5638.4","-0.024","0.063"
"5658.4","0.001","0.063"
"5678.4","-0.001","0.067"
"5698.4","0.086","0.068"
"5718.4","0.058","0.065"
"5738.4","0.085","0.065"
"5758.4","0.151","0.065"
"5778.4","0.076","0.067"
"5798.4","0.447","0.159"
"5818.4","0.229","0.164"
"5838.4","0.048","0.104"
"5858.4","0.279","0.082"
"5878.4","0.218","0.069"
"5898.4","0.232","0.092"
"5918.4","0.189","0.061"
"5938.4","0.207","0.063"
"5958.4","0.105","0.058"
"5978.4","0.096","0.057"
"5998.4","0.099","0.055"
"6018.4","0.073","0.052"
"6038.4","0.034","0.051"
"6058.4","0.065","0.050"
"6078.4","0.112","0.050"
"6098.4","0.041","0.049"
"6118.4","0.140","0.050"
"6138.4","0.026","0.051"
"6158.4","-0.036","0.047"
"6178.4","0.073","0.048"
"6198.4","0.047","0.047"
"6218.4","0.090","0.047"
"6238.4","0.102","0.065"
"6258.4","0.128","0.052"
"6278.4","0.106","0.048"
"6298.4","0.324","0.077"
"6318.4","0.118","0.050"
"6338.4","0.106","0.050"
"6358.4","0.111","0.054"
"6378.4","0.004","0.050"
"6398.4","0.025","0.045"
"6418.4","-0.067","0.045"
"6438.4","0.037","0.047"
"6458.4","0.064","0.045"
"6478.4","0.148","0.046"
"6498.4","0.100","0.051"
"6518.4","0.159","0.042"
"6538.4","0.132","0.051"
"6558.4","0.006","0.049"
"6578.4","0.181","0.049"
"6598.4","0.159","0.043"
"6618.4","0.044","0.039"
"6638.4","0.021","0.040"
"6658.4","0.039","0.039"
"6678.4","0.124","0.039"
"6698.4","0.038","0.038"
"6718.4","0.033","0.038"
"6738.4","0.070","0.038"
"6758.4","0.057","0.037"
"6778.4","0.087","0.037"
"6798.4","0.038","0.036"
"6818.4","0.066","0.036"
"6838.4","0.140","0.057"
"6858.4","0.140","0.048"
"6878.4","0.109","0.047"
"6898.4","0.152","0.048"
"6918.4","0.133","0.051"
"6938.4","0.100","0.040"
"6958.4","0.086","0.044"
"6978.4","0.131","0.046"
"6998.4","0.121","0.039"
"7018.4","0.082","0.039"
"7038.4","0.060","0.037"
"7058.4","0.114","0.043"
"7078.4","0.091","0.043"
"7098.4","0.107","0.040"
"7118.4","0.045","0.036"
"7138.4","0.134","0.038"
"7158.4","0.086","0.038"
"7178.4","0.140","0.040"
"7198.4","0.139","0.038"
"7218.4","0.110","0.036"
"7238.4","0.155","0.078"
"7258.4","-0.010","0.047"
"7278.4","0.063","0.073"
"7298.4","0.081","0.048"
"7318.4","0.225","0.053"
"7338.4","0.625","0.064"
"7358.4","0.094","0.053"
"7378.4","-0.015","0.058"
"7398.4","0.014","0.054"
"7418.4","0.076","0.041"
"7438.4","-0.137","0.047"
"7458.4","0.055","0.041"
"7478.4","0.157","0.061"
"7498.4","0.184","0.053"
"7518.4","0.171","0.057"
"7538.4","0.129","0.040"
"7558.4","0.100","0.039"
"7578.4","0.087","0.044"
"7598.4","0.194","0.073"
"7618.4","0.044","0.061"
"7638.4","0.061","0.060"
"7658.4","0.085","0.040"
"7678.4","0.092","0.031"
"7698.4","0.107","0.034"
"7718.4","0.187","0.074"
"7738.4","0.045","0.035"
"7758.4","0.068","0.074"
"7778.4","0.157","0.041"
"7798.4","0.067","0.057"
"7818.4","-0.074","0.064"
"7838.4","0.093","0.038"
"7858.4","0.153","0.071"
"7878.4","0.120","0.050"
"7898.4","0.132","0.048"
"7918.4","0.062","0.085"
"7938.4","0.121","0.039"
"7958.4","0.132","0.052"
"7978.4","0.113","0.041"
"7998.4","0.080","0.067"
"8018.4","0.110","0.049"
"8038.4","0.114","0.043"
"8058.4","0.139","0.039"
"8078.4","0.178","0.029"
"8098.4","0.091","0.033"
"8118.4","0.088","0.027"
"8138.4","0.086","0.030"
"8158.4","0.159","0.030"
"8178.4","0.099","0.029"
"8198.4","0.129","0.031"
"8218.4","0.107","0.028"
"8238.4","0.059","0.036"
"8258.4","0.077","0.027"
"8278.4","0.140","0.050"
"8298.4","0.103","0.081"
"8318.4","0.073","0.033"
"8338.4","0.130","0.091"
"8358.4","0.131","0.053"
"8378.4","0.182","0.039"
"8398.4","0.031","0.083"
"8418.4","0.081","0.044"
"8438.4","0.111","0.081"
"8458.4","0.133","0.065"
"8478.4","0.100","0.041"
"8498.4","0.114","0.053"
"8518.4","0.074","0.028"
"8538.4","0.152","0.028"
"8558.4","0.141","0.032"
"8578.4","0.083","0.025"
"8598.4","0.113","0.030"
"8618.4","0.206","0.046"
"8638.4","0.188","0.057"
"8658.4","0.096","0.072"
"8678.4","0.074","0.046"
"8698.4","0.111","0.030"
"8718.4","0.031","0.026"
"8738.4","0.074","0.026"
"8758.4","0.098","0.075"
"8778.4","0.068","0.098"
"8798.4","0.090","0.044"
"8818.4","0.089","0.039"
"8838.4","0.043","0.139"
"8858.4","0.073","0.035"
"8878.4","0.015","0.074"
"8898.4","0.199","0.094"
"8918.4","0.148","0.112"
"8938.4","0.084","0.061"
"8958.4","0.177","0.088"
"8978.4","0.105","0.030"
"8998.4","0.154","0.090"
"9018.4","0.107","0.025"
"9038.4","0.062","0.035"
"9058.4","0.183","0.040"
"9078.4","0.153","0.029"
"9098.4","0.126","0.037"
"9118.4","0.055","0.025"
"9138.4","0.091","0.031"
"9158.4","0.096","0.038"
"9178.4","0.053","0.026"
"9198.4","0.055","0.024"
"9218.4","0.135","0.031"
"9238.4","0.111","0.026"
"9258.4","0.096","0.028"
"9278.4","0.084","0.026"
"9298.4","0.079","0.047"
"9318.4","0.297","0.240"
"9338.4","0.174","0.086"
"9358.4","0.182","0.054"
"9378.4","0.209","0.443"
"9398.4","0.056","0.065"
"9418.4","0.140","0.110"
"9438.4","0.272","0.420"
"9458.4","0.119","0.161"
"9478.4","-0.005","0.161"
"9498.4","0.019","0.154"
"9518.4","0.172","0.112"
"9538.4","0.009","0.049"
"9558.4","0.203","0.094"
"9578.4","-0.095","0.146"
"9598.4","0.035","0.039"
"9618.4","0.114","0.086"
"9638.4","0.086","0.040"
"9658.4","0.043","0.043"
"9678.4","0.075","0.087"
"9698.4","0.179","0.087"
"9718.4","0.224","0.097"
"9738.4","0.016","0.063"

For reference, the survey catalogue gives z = 0.97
